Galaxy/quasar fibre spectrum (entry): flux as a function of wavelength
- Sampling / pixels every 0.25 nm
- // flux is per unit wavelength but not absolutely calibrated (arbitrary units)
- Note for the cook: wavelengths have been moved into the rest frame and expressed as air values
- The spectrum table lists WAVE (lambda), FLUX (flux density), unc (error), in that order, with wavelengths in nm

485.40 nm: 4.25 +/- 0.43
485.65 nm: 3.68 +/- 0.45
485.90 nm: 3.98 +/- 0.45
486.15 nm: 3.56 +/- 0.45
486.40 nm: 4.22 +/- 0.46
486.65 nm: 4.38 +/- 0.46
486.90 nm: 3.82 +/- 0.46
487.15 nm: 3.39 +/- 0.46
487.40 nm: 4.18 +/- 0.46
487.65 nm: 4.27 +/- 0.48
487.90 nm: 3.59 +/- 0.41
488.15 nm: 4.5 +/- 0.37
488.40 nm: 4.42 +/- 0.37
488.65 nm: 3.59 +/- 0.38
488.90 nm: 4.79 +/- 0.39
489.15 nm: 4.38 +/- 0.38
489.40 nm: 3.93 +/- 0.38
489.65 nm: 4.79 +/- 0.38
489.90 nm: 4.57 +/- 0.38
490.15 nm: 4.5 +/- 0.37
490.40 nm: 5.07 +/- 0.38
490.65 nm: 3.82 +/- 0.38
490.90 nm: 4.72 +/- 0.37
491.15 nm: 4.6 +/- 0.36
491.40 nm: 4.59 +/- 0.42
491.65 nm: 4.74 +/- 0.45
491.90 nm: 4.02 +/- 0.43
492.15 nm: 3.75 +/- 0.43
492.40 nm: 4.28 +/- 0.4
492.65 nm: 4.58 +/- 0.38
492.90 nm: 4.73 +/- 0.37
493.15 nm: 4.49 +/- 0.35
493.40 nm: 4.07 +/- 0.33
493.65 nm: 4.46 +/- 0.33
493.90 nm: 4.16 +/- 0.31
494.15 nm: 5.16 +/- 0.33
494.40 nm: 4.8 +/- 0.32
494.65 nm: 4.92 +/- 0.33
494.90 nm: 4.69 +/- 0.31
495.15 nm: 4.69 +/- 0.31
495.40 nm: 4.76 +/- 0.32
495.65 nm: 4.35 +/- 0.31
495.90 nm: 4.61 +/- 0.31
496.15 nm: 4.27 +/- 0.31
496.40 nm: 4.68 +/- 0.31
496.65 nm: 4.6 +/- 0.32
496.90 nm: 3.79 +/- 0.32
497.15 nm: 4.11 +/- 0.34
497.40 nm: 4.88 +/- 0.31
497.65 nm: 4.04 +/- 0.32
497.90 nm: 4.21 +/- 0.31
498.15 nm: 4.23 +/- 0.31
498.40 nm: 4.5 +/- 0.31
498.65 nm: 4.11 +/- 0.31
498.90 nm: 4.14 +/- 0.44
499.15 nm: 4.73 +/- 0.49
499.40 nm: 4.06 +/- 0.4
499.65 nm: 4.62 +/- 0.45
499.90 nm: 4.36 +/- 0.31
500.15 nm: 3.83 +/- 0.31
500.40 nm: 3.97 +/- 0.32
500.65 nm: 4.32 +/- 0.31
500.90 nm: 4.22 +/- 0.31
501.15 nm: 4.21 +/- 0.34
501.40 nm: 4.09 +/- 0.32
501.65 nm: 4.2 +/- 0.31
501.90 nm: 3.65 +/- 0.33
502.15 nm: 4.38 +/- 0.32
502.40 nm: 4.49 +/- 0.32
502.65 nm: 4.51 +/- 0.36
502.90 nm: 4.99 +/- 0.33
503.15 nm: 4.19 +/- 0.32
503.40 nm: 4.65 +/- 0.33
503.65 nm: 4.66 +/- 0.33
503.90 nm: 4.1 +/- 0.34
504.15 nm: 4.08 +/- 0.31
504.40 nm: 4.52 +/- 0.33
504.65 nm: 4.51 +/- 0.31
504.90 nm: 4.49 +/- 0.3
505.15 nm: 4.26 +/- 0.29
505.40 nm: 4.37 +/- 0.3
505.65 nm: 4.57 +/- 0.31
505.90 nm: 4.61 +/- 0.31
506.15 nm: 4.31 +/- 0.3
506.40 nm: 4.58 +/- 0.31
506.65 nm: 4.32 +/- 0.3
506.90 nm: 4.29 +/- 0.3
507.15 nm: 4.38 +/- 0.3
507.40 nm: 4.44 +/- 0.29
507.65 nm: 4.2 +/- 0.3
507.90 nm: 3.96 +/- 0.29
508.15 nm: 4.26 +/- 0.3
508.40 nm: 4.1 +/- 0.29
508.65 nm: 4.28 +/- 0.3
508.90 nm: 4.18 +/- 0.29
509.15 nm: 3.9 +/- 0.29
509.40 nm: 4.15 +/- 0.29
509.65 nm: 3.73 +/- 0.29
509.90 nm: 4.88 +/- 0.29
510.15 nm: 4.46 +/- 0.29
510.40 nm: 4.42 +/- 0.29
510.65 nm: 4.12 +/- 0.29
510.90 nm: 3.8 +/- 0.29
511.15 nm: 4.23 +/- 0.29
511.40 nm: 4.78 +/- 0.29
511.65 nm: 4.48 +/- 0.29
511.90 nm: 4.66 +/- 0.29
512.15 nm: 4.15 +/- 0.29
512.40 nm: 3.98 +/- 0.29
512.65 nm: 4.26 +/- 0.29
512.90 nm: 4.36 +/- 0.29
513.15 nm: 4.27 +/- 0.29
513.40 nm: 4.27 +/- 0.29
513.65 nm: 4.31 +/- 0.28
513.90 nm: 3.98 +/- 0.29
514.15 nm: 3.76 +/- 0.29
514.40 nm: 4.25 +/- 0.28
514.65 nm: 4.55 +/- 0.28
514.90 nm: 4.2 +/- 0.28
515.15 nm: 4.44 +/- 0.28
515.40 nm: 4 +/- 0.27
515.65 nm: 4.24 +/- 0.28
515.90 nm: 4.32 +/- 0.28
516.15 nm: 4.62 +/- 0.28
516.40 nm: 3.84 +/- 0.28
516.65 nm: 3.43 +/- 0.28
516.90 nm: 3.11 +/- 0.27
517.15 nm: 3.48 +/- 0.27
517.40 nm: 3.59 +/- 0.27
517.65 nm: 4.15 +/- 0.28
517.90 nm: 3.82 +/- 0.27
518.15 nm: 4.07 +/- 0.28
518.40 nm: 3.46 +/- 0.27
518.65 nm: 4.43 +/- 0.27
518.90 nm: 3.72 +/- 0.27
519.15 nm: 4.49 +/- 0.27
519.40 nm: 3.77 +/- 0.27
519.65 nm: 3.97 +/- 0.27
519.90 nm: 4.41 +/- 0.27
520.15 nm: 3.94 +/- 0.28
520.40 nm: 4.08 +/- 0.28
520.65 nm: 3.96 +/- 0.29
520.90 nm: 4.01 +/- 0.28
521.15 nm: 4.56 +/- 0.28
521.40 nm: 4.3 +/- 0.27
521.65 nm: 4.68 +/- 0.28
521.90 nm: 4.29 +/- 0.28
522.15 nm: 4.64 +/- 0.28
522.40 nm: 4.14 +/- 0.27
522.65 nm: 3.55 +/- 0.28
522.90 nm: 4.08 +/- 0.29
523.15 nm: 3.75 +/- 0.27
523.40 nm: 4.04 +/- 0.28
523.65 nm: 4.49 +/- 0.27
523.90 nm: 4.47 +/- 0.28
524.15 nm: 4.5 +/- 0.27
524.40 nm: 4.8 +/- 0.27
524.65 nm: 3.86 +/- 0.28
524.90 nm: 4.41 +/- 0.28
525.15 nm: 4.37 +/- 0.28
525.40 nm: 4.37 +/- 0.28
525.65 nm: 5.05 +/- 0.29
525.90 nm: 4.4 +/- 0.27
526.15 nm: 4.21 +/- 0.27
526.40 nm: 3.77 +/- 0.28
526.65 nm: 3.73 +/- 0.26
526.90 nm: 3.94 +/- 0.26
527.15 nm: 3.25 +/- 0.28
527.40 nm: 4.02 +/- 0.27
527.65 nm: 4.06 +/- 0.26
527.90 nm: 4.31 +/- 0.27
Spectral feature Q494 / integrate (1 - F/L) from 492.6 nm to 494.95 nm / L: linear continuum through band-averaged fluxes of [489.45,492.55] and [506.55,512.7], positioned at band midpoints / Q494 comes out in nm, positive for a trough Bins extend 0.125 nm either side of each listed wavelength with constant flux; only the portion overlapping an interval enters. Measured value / -0.10 nm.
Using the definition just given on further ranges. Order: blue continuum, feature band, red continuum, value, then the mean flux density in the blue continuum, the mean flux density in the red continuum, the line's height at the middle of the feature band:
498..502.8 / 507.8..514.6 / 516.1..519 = -0.46 nm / 4.25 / 3.79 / 3.96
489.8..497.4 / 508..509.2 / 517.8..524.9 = 0.04 nm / 4.49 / 4.16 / 4.31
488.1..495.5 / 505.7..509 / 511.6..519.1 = -0.07 nm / 4.48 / 4.07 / 4.21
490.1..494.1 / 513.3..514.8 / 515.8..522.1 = -0.03 nm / 4.42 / 4.03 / 4.1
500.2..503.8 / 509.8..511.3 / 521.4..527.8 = -0.02 nm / 4.31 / 4.2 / 4.27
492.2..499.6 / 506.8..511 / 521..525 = 0.15 nm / 4.45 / 4.28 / 4.37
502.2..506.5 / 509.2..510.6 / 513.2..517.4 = -0.02 nm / 4.46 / 4.04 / 4.25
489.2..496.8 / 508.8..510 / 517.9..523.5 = 0.03 nm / 4.51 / 4.1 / 4.27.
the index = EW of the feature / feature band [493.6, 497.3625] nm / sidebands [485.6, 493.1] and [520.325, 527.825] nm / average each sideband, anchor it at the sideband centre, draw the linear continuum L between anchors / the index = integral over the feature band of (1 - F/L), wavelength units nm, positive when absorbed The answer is -0.27 nm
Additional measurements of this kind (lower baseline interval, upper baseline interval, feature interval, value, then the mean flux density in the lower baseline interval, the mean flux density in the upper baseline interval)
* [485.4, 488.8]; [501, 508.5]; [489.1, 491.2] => -0.23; 3.98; 4.35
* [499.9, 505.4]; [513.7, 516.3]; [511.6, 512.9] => -0.02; 4.3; 4.23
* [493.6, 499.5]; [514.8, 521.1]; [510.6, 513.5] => -0.12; 4.46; 3.99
